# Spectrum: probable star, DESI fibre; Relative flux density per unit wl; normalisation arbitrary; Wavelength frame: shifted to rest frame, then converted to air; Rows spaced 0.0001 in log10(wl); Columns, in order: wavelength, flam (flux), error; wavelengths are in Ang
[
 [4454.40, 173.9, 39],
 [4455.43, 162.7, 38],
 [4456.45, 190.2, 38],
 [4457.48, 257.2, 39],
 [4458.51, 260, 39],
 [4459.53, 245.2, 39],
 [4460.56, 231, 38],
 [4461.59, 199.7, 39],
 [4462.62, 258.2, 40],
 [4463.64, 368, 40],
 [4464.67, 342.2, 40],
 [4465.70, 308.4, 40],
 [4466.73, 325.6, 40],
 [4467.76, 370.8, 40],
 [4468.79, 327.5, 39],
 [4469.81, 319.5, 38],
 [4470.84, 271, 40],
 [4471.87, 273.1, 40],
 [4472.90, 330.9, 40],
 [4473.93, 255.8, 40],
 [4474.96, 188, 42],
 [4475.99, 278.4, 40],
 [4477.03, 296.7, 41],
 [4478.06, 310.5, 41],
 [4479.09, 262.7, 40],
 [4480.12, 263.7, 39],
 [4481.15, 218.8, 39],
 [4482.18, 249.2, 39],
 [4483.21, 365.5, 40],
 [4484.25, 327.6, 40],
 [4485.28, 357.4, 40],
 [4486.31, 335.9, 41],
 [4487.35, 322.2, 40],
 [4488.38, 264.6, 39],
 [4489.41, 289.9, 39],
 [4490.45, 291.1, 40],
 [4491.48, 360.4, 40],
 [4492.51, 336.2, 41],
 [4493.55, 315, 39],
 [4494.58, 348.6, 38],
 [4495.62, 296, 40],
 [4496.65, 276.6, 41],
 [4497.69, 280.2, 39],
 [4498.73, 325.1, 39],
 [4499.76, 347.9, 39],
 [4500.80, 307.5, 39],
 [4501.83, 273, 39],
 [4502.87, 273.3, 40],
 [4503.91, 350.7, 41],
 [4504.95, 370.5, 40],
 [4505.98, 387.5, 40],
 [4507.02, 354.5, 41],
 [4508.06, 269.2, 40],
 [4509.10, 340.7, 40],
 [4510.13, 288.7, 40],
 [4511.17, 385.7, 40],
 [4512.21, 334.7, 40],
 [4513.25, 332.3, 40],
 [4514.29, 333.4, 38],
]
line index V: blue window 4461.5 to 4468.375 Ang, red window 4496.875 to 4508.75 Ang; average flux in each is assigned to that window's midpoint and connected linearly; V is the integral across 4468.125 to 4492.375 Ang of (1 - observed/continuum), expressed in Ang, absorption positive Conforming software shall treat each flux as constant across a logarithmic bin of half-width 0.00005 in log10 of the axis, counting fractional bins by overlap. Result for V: 1.8 Ang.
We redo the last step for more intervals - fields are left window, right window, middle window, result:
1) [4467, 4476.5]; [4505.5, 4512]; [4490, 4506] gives 0.2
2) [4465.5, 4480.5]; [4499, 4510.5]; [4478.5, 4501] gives 0.2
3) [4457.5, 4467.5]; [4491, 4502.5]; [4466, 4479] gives -0.1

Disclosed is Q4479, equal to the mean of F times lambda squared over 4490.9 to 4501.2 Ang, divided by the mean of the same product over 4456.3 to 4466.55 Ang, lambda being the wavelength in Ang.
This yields 1.2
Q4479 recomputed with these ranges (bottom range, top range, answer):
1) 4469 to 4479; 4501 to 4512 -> 1.19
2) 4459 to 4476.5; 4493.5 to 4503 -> 1.07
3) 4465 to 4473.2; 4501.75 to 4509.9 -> 1.06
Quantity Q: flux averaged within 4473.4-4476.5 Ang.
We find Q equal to 241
